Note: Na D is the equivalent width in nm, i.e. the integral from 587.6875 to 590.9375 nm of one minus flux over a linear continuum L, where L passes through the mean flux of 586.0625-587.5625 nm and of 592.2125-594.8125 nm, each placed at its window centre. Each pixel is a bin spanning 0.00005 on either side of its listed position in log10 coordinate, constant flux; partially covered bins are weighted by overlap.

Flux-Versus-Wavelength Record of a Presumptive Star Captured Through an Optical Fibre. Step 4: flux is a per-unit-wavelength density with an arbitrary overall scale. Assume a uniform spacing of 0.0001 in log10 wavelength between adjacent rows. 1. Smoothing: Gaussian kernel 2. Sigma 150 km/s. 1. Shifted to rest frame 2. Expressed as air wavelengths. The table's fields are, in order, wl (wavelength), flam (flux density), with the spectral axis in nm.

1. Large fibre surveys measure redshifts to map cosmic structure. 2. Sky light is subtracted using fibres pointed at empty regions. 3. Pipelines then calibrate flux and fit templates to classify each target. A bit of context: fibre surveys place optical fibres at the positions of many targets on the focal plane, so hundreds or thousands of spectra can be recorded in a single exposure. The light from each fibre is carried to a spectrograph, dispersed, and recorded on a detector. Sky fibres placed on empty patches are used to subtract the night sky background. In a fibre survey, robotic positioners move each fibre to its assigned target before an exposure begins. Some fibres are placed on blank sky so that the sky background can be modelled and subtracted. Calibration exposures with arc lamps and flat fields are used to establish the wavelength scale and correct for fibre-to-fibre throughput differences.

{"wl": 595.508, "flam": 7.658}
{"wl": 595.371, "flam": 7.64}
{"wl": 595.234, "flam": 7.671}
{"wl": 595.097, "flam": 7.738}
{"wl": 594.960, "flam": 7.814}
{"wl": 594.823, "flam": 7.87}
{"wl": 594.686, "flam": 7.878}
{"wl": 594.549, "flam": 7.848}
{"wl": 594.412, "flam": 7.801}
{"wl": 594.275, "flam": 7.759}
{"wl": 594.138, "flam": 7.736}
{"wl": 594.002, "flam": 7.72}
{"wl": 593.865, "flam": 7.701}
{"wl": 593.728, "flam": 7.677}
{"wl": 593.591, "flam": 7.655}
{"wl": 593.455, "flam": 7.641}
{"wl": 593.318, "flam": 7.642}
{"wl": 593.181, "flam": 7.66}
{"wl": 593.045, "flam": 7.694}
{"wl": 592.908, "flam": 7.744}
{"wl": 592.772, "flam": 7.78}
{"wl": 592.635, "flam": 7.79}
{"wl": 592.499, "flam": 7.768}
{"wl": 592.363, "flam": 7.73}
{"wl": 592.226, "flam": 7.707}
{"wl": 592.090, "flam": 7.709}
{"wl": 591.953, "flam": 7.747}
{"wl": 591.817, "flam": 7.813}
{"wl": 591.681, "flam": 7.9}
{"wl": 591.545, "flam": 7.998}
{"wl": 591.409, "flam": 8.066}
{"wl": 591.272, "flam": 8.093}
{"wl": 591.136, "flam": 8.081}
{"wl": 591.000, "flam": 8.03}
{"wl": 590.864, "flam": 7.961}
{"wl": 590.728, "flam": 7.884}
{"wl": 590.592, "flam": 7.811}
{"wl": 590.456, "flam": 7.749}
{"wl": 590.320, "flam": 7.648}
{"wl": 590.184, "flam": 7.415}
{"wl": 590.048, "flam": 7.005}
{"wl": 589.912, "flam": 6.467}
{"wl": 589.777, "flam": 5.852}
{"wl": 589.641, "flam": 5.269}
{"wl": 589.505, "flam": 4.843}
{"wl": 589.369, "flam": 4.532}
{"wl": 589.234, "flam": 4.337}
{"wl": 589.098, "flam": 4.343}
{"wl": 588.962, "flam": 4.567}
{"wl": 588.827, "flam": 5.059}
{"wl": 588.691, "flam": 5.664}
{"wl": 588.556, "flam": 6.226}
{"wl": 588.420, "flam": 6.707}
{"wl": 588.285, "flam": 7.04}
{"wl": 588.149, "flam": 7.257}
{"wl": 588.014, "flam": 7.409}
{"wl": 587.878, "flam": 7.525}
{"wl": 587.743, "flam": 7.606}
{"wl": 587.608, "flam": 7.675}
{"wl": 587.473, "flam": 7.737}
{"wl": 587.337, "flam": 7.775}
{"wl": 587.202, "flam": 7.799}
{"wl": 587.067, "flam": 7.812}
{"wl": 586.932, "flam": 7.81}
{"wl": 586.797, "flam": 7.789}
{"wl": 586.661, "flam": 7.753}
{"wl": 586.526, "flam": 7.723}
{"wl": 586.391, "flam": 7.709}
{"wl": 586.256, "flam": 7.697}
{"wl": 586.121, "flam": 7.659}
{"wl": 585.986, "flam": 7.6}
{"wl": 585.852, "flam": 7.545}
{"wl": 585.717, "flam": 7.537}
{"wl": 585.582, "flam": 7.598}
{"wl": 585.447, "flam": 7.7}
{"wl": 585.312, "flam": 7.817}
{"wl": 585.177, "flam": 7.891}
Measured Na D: 0.55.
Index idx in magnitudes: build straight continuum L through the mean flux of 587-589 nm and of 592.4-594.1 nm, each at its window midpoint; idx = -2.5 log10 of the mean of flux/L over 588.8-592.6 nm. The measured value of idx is 0.07 mag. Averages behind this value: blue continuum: 6.96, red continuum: 7.71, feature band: 6.94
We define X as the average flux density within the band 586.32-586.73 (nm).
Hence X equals 7.71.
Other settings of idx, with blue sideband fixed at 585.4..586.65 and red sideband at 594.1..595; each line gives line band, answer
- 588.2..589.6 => 0.40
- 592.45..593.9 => 0.01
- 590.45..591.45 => -0.03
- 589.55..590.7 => 0.12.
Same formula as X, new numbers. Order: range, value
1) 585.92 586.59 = 7.68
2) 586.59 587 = 7.77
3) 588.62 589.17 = 4.91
